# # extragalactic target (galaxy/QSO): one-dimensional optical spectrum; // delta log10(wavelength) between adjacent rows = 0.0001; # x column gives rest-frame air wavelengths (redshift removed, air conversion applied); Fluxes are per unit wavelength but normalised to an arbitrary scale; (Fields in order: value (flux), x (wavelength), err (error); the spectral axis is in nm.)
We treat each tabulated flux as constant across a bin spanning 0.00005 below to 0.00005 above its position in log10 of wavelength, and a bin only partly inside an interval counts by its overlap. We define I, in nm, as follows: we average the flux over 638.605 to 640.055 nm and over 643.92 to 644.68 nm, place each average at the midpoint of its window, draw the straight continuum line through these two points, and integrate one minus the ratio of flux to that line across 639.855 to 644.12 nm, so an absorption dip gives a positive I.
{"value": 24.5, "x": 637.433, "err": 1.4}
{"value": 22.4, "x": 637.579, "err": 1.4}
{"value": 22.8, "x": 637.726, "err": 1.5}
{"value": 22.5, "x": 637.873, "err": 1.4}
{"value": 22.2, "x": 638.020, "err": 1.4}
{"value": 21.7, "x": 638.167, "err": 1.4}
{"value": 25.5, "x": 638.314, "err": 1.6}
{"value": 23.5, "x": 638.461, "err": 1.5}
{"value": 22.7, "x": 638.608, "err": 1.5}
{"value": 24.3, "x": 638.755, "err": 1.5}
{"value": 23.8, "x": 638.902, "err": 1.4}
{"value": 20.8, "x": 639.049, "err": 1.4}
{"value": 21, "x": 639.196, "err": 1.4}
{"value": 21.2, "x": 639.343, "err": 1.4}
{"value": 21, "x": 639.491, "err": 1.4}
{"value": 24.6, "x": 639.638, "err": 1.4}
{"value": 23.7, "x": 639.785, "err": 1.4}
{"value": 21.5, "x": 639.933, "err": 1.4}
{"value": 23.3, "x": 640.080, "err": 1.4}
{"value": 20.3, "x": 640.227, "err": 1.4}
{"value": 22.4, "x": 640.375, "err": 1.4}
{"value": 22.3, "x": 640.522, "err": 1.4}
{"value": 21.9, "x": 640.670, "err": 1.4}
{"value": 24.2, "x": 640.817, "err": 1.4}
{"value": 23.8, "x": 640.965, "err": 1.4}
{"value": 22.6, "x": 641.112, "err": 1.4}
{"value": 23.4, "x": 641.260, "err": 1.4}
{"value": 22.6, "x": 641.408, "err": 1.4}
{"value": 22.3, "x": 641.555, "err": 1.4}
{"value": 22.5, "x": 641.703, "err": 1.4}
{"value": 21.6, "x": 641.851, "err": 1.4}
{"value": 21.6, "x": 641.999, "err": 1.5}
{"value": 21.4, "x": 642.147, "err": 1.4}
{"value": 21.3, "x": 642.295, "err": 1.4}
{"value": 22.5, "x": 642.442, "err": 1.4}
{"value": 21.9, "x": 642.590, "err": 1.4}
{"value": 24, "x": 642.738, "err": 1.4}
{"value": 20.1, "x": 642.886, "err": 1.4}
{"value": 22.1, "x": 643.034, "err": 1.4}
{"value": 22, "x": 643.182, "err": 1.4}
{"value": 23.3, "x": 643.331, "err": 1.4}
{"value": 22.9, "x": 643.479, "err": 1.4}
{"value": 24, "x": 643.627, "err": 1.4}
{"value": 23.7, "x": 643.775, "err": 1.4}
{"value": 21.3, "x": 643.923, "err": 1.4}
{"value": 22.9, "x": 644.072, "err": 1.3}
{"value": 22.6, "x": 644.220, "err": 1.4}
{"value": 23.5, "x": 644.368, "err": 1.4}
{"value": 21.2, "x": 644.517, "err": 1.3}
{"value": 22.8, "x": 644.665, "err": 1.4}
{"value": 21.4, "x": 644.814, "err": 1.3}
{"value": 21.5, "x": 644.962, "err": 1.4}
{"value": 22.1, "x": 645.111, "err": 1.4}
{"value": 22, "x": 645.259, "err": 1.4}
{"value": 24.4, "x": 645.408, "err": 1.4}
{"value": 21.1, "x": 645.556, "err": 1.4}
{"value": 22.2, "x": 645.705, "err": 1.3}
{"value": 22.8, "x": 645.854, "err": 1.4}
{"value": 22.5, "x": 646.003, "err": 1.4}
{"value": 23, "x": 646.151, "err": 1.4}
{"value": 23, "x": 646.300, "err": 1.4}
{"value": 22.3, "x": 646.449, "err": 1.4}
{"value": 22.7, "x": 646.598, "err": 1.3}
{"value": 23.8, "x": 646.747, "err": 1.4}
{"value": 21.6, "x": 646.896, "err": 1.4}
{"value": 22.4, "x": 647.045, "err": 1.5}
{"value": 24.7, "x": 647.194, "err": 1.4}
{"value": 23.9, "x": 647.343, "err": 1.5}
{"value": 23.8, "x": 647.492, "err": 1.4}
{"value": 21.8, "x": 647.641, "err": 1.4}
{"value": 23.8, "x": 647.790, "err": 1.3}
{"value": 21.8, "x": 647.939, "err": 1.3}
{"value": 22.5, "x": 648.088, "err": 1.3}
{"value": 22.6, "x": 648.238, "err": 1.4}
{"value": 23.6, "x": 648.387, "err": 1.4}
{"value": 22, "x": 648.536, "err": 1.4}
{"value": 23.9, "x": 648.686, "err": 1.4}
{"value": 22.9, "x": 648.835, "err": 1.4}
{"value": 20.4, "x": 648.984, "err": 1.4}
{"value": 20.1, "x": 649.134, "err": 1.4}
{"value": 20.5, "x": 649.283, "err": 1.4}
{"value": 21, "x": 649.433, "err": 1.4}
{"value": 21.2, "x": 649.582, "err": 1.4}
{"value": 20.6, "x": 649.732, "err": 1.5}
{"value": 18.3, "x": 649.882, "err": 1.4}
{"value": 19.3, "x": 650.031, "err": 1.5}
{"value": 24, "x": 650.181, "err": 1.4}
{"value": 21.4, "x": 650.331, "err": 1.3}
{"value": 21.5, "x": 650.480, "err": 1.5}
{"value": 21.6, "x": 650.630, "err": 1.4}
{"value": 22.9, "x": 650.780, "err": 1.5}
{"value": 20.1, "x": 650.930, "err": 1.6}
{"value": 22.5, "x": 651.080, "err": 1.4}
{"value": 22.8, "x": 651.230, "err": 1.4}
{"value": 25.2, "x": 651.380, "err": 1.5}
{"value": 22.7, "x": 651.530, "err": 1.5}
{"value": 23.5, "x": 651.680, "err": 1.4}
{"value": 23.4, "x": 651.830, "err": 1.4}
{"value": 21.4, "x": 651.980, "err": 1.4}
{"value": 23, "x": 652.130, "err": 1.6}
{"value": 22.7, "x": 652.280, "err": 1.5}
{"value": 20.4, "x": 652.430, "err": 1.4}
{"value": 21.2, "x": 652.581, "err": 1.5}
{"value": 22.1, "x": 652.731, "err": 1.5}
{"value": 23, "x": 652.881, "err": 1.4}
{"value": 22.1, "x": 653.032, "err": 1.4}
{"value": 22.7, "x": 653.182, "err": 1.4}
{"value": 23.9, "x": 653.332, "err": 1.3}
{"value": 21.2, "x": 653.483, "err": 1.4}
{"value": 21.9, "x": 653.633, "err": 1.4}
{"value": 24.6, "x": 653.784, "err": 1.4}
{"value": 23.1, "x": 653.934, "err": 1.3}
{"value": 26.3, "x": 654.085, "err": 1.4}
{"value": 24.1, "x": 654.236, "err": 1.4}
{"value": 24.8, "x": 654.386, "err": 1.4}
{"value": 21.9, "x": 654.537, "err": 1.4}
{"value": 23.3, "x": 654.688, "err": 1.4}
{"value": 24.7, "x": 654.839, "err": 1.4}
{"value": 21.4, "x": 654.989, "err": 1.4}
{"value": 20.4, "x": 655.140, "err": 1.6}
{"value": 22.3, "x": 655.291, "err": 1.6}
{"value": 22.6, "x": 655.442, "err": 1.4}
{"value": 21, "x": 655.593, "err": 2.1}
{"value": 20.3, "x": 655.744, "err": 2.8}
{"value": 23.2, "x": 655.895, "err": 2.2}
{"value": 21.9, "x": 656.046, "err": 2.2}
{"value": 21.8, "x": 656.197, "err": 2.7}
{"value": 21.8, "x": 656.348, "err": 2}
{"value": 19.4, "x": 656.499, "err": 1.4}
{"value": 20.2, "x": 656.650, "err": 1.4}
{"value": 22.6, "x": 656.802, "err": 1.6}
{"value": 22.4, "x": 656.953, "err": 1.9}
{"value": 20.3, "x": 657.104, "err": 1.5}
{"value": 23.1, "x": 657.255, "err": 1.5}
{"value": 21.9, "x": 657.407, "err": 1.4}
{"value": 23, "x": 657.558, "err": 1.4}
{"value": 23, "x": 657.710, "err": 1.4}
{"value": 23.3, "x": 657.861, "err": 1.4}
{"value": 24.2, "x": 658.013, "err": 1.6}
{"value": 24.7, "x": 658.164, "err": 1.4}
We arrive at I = 0.01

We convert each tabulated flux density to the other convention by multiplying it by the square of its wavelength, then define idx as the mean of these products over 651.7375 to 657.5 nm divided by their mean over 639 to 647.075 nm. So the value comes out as 1.03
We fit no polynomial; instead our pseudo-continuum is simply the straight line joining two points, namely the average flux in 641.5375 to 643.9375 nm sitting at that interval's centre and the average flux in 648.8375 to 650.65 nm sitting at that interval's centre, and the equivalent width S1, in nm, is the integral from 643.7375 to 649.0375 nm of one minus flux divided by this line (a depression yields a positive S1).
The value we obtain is -0.26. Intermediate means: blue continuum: 22.3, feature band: 22.6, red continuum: 20.9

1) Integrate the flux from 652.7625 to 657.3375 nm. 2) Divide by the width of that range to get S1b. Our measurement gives 22.4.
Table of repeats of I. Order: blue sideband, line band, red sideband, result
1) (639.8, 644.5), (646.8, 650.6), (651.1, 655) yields 0.131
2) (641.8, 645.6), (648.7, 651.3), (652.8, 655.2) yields 0.170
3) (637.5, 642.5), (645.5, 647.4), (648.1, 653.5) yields -0.048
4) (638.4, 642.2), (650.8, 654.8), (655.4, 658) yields -0.148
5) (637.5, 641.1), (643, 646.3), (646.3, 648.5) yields 0.045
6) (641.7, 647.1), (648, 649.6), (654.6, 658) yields 0.025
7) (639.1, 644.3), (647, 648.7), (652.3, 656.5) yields -0.047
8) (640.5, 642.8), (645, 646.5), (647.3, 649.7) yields -0.014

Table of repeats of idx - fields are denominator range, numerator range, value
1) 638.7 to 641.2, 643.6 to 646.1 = 1.01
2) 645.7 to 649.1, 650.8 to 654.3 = 1.02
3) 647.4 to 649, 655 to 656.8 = 0.96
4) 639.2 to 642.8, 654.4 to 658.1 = 1.04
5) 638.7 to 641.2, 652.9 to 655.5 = 1.07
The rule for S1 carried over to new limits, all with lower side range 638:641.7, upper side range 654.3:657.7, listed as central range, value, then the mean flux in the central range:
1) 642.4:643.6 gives 0.007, 22.4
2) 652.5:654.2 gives -0.061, 22.9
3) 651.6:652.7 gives -0.002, 22.2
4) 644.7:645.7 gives 0.015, 22.1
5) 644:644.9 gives 0.004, 22.4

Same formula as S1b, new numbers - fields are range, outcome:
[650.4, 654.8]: 22.8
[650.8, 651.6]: 22.7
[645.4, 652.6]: 22.2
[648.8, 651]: 21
